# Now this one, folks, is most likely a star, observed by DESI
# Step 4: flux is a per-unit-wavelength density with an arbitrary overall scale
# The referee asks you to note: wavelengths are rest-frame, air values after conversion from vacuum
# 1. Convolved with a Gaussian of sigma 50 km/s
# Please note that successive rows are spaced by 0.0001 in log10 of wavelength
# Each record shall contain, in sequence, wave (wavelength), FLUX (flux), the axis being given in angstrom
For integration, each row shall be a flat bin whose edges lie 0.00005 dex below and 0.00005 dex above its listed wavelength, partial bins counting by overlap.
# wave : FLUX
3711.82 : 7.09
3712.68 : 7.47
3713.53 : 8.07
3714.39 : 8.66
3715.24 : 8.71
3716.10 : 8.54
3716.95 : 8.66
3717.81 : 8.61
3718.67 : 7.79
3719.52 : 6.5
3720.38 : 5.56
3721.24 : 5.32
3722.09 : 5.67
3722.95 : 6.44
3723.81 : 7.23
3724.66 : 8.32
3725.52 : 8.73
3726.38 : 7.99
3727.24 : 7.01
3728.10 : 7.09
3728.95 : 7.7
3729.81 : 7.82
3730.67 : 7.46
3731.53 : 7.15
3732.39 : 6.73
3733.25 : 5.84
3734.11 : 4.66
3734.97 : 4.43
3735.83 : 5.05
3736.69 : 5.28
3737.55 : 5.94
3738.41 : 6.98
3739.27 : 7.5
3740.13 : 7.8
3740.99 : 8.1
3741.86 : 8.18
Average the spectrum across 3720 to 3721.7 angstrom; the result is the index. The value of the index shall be 5.45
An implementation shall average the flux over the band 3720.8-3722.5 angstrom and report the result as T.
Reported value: 5.51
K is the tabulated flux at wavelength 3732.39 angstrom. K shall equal 6.73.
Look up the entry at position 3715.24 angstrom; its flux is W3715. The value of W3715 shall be 8.71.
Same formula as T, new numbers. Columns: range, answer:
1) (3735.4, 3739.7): 6.15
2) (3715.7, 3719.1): 8.4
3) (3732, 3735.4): 5.4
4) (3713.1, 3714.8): 8.36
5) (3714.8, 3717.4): 8.65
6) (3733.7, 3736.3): 4.72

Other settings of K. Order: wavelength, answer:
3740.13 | 7.8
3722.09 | 5.67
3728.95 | 7.7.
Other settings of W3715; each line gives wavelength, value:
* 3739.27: 7.5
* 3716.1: 8.54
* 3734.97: 4.43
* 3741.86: 8.18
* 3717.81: 8.61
